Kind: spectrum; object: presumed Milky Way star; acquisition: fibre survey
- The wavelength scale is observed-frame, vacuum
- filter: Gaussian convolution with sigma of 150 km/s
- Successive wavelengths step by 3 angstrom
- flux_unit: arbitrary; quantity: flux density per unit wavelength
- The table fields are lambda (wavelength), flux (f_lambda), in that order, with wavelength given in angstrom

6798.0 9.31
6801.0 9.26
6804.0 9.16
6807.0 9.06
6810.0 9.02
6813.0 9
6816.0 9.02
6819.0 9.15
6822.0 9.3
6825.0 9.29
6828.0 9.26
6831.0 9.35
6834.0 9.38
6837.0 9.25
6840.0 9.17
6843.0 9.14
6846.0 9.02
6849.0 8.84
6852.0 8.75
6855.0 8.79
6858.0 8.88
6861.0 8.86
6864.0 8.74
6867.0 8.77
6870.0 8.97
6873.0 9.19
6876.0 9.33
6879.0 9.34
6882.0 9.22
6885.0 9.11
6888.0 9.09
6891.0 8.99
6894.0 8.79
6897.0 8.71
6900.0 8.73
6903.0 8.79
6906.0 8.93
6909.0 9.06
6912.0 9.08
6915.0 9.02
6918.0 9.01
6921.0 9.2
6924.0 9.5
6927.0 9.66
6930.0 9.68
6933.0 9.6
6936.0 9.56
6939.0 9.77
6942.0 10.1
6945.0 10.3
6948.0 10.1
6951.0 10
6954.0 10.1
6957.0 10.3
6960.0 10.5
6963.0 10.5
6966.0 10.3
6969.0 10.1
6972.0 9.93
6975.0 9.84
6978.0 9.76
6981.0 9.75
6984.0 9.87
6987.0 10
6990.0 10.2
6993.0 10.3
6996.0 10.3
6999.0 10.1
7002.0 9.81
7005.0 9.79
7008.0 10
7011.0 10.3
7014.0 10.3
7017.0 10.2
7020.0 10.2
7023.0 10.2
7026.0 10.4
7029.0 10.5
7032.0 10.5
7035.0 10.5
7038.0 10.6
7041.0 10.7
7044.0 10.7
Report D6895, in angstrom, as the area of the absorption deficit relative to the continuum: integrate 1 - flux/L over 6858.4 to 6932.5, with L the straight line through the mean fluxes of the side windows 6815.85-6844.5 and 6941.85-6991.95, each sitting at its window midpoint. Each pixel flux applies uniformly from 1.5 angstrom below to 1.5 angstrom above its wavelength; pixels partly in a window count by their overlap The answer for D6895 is 4.4 angstrom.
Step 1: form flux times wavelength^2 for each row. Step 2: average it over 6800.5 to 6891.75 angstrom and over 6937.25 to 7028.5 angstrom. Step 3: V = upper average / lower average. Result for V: 1.16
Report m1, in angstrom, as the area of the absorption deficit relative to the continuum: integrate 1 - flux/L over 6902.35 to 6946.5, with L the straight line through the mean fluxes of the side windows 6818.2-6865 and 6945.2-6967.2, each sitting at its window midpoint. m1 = 2.2 angstrom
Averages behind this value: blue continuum 9.08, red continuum 10.3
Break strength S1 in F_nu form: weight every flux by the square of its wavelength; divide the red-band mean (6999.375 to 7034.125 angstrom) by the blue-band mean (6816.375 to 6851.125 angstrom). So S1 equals 1.2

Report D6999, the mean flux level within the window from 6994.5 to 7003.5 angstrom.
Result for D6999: 10.1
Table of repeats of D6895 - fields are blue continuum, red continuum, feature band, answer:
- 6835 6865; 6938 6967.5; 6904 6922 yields 1.3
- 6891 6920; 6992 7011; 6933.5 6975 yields -2.6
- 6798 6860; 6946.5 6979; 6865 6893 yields 1.2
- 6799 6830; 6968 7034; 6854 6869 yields 0.9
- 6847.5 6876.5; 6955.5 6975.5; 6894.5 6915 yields 1.2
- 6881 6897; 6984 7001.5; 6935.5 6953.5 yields -0.7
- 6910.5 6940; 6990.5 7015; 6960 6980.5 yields -0.6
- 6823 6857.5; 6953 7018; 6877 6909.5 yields 1.7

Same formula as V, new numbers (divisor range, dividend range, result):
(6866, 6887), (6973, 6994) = 1.12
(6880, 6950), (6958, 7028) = 1.11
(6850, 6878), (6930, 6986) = 1.15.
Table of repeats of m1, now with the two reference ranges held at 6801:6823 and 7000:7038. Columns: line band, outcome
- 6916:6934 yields 0.6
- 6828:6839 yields -0.1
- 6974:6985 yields 0.2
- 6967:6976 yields 0.0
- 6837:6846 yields 0.1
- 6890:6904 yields 1.1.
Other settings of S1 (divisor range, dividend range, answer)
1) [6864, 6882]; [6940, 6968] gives 1.15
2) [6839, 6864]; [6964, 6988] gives 1.16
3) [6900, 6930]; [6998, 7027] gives 1.14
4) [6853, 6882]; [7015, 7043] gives 1.21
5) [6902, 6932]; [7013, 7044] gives 1.17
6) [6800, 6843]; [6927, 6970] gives 1.14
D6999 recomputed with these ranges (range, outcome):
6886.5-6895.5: 8.96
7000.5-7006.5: 9.8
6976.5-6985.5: 9.79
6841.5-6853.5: 8.94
